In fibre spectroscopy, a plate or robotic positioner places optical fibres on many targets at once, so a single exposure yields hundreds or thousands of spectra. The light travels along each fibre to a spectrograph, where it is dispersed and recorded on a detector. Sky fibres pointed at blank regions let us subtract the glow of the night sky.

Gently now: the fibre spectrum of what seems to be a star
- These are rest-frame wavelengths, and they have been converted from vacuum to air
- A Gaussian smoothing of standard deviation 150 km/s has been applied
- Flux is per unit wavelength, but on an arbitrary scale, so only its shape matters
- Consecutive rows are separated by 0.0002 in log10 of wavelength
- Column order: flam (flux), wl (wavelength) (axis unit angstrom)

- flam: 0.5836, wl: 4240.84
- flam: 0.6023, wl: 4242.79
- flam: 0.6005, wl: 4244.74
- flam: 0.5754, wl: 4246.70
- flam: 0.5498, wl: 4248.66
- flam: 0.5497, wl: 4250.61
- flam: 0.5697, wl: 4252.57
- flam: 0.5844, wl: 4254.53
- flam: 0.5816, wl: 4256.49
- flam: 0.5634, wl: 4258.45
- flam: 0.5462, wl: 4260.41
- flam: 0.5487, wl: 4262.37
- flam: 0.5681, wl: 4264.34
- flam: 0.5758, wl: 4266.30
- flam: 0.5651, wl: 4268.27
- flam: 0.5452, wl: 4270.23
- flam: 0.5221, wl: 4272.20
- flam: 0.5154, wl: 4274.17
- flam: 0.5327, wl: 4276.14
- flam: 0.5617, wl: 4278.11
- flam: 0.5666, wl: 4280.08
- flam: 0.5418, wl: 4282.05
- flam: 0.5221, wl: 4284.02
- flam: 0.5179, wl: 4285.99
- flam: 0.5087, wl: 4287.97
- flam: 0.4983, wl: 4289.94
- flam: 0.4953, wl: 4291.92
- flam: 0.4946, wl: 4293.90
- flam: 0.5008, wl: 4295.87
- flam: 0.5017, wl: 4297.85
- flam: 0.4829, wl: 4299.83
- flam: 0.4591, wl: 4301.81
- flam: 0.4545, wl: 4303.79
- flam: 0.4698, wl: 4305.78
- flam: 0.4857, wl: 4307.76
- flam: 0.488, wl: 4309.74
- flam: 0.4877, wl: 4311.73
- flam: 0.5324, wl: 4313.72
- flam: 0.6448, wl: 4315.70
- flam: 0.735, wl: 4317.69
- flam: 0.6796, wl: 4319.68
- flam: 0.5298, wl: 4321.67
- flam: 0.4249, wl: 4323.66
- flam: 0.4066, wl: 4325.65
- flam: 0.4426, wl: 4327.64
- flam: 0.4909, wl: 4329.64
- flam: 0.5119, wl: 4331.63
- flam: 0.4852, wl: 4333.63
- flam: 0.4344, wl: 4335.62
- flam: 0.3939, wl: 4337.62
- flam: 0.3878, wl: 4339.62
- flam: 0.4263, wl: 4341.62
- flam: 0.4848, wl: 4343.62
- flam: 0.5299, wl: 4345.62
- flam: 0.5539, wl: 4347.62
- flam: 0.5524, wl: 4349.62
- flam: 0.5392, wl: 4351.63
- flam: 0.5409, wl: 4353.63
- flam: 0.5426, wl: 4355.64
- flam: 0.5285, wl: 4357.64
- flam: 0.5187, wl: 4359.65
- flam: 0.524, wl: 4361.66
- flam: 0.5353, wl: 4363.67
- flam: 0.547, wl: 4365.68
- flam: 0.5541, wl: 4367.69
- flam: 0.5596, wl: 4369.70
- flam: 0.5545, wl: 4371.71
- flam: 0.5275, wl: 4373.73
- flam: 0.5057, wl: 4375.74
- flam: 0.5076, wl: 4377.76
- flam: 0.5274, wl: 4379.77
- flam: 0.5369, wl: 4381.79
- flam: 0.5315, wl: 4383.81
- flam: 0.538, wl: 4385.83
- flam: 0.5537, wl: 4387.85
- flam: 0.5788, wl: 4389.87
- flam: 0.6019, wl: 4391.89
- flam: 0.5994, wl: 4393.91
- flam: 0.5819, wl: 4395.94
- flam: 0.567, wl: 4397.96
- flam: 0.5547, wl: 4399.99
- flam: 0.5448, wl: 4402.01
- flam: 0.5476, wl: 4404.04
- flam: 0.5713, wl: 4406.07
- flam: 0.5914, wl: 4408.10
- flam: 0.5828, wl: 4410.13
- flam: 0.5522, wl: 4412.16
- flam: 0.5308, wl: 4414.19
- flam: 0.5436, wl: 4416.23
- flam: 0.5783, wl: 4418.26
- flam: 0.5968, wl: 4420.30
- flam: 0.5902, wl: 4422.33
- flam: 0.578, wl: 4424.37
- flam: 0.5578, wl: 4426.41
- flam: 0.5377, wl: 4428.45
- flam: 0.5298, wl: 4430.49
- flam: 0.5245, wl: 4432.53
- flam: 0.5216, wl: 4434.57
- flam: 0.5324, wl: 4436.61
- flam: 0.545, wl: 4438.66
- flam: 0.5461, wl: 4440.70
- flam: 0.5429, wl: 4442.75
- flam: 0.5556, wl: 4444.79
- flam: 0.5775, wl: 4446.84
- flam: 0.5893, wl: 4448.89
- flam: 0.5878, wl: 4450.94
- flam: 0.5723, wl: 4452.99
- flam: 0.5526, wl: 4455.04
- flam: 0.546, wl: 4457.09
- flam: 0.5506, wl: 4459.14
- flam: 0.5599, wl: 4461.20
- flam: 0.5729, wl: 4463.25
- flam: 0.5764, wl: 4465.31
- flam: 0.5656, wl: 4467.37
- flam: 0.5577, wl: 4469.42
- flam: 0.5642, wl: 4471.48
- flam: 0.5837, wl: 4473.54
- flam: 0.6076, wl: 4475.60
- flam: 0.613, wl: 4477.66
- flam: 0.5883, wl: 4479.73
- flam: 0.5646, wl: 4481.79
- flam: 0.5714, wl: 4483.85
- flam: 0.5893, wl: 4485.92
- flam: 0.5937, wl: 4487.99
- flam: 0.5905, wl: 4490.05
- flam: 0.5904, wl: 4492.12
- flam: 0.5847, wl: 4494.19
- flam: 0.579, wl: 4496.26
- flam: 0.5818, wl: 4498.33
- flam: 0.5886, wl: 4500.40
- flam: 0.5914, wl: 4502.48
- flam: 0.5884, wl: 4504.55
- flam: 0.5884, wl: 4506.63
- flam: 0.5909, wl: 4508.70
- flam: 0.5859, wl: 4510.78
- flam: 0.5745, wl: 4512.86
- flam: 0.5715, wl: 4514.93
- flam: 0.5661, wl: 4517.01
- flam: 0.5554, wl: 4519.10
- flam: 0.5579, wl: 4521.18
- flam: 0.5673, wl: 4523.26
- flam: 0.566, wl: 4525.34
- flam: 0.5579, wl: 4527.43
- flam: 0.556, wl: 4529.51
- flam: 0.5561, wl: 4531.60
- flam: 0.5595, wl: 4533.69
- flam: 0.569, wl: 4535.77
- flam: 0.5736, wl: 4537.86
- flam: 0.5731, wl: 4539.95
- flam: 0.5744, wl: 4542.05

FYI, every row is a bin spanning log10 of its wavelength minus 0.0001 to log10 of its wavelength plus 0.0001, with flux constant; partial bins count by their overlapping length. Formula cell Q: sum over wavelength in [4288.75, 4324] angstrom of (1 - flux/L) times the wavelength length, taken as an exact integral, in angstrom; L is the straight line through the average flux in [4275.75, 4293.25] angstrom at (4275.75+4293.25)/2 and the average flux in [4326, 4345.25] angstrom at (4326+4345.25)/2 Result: -2.1 angstrom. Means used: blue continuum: 0.526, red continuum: 0.452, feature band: 0.522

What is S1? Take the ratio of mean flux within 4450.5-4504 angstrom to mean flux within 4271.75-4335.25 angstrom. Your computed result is 1.1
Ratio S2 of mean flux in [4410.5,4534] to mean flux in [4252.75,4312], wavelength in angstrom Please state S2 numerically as 1.1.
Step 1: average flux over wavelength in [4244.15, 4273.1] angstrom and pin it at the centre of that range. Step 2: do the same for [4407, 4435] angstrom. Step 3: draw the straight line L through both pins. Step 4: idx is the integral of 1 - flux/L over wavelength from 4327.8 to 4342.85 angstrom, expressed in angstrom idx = 3.0 angstrom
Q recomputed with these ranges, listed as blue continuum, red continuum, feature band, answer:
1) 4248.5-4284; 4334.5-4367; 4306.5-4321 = -1.4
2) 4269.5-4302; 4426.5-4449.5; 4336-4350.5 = 1.5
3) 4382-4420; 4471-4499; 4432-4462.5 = 1.2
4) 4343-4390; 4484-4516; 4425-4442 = 0.7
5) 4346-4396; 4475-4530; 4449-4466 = 0.1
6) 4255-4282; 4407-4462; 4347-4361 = 0.4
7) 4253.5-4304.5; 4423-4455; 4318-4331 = 0.7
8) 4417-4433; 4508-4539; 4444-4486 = -0.7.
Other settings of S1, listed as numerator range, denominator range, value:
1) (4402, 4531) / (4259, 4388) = 1.09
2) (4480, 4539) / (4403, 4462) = 1.03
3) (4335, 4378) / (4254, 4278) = 0.92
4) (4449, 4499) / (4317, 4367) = 1.13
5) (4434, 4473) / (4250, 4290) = 1.02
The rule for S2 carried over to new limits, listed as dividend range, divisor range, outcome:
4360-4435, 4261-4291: 1.03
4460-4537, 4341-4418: 1.06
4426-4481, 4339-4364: 1.09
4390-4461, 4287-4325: 1.08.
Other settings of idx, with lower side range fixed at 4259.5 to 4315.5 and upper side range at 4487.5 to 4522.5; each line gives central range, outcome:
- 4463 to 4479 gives -0.3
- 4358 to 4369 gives 0.1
